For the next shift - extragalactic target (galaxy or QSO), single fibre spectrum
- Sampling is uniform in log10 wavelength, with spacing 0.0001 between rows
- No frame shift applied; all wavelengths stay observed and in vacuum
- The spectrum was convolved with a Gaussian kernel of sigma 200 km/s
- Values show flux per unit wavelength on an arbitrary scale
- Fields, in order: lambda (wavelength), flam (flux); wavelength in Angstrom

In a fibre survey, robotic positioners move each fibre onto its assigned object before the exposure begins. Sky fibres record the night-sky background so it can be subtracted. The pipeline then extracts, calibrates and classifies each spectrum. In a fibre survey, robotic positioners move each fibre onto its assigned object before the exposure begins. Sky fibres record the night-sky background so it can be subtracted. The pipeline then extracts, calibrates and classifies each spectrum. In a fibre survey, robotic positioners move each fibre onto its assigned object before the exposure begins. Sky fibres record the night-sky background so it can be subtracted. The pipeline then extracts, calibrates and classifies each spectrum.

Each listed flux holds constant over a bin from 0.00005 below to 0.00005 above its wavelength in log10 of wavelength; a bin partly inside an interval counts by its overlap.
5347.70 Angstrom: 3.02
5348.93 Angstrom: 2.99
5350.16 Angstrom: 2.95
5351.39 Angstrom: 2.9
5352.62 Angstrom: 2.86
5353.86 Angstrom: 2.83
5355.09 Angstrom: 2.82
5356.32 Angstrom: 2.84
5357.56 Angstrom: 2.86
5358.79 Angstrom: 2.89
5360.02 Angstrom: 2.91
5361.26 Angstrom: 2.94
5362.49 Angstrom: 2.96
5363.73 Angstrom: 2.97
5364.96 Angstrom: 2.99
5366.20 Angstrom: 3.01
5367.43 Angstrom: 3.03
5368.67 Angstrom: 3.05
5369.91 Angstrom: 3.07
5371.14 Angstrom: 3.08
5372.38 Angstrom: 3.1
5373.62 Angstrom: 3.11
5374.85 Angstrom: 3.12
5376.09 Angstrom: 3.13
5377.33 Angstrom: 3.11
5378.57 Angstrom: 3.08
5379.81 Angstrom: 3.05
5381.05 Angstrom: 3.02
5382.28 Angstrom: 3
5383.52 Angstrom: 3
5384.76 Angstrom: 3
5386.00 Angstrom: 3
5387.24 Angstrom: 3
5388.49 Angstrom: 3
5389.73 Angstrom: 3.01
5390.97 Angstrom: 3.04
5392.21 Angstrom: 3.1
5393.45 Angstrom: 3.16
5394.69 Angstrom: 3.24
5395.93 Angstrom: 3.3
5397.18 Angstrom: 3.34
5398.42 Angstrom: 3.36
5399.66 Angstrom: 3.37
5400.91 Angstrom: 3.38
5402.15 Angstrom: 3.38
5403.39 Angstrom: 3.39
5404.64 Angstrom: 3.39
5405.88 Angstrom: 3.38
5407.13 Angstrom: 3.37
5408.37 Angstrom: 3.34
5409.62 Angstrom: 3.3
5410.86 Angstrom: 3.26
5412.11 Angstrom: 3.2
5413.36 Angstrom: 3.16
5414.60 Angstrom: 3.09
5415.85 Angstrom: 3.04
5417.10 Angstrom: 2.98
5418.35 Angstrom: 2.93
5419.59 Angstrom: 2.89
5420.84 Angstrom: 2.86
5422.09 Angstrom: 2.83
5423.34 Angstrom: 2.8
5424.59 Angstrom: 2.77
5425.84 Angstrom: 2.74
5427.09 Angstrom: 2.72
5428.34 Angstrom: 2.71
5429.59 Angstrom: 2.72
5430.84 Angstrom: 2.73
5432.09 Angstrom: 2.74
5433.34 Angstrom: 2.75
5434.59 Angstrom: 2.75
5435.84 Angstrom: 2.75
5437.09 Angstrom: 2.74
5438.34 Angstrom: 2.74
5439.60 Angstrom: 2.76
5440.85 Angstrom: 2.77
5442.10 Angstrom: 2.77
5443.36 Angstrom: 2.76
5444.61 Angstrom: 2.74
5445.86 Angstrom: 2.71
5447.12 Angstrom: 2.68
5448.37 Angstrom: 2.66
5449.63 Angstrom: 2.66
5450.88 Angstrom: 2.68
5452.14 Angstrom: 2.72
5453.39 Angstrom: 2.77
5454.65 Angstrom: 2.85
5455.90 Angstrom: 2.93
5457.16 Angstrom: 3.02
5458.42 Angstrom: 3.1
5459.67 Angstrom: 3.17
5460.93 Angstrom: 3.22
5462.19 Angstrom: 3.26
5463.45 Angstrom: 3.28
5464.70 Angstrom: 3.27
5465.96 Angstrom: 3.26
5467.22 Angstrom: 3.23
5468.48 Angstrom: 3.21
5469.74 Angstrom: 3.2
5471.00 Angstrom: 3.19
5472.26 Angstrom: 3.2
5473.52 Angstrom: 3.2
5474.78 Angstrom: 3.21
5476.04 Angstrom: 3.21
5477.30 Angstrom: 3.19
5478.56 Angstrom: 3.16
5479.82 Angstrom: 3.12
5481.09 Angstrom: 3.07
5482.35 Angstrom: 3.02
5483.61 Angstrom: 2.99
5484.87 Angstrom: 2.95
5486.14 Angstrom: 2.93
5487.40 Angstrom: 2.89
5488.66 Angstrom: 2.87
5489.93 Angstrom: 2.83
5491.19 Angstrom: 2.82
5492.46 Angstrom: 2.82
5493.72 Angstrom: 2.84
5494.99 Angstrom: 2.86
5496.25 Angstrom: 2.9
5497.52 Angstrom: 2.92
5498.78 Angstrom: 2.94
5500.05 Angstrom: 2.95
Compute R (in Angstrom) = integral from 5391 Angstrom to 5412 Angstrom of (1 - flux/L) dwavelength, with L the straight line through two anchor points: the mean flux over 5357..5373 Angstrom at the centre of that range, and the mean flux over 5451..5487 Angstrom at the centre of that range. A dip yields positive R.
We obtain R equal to -1.9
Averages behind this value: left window 2.99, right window 3.1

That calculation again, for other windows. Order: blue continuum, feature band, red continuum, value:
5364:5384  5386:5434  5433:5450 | -3.1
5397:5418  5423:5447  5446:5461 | 2.2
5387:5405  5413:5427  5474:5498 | 1.2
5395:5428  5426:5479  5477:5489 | 2.2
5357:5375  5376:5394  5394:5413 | 0.7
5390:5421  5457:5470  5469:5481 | -0.1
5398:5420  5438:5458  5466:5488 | 2.5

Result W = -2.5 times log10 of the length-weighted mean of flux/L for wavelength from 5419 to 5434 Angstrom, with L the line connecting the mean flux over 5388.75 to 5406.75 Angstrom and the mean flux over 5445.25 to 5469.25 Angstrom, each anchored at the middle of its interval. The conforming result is 0.13 mag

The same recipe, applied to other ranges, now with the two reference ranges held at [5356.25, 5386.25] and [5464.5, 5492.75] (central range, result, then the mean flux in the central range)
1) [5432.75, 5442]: 0.113 mag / 2.75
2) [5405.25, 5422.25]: -0.029 mag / 3.12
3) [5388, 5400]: -0.057 mag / 3.19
